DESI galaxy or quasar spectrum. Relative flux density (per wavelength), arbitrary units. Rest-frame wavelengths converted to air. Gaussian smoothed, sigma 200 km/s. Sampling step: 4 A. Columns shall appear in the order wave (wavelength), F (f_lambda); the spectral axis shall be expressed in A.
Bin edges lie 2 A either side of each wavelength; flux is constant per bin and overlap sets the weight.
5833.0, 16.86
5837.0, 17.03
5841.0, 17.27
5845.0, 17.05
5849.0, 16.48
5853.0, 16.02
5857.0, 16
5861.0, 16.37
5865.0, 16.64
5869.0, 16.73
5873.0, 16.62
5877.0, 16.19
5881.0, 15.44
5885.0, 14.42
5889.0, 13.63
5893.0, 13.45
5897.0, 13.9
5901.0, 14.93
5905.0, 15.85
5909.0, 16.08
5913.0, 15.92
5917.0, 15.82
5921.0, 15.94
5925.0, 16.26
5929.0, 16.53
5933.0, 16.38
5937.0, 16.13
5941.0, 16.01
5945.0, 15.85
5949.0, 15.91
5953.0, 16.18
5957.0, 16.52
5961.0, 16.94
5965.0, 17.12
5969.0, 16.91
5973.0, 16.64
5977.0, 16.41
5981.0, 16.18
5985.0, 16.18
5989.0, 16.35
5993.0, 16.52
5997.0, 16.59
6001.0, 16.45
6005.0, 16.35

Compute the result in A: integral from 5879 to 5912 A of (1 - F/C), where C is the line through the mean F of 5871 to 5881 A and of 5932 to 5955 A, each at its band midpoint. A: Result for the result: 2.90 A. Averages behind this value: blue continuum 16.2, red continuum 16.1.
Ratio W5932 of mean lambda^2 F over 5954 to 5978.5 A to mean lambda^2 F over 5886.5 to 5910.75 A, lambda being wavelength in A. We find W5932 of 1.2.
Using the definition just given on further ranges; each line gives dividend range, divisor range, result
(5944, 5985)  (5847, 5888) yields 1.06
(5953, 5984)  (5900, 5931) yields 1.06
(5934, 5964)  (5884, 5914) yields 1.12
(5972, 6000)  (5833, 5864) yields 1.03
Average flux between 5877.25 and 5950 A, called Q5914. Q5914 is 15.5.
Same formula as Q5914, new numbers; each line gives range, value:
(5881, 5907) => 14.4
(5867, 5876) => 16.6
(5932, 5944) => 16.1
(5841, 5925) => 15.7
